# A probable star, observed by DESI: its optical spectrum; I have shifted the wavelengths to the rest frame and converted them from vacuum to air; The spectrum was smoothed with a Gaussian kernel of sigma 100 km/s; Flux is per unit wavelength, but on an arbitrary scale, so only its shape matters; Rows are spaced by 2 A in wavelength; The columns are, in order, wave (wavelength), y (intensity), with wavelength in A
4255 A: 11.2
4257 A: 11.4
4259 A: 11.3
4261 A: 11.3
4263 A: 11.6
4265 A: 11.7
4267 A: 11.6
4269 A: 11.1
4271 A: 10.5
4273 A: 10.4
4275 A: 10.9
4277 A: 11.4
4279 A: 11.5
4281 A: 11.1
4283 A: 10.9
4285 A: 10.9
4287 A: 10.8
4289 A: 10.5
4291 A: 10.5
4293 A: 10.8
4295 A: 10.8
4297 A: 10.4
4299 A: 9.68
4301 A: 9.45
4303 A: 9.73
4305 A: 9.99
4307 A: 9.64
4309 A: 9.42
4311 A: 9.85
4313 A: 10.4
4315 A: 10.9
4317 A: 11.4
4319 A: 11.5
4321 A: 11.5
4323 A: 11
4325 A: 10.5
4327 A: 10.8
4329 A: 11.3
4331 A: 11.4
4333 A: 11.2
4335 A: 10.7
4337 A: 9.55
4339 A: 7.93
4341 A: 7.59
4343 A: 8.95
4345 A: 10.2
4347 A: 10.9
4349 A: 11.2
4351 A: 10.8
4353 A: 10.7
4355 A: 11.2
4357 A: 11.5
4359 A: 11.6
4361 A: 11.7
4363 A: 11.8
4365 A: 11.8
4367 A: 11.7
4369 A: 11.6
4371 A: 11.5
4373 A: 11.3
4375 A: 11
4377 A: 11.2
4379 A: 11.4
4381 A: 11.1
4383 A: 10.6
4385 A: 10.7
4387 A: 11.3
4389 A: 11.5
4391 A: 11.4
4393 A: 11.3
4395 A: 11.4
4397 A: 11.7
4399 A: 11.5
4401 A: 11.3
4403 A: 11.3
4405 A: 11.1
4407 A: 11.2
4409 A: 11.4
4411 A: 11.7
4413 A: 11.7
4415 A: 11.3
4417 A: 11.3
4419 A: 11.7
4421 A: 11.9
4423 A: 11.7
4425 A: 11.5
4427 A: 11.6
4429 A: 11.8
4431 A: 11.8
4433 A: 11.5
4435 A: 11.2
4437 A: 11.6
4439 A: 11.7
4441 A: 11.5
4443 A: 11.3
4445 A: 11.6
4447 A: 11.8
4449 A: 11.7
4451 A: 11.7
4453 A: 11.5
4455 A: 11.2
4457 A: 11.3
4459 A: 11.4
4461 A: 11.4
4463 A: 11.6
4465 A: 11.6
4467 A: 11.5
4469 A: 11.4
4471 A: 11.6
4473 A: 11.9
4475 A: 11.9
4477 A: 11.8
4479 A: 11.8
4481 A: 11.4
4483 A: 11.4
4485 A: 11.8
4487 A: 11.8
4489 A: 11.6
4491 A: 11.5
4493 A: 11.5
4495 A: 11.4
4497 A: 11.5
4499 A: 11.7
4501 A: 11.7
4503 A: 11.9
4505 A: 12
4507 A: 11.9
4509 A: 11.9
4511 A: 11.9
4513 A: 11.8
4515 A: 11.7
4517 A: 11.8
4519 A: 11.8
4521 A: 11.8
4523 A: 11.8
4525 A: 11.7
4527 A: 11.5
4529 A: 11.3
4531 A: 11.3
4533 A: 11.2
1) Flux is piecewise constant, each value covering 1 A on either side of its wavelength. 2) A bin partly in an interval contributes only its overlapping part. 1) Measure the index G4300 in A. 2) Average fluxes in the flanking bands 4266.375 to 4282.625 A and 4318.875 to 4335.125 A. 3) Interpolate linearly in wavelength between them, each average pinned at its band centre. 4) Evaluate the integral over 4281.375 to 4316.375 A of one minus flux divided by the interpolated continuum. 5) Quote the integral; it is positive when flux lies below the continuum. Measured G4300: 2.4 A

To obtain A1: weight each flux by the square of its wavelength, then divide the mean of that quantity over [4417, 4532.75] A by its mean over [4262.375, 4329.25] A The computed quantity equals 1.18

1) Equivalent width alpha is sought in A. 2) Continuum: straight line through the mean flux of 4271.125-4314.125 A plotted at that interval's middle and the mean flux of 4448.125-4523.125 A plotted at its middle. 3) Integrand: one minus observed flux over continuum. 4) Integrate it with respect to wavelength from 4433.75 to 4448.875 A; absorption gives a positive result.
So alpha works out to -0.2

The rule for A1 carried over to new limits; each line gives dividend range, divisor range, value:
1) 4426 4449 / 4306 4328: 1.15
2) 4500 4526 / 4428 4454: 1.05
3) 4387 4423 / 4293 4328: 1.15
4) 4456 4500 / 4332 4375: 1.14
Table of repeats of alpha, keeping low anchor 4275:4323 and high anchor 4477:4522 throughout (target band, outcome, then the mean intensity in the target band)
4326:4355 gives 1.5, 10.3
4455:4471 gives 0.1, 11.4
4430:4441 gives -0.2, 11.6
